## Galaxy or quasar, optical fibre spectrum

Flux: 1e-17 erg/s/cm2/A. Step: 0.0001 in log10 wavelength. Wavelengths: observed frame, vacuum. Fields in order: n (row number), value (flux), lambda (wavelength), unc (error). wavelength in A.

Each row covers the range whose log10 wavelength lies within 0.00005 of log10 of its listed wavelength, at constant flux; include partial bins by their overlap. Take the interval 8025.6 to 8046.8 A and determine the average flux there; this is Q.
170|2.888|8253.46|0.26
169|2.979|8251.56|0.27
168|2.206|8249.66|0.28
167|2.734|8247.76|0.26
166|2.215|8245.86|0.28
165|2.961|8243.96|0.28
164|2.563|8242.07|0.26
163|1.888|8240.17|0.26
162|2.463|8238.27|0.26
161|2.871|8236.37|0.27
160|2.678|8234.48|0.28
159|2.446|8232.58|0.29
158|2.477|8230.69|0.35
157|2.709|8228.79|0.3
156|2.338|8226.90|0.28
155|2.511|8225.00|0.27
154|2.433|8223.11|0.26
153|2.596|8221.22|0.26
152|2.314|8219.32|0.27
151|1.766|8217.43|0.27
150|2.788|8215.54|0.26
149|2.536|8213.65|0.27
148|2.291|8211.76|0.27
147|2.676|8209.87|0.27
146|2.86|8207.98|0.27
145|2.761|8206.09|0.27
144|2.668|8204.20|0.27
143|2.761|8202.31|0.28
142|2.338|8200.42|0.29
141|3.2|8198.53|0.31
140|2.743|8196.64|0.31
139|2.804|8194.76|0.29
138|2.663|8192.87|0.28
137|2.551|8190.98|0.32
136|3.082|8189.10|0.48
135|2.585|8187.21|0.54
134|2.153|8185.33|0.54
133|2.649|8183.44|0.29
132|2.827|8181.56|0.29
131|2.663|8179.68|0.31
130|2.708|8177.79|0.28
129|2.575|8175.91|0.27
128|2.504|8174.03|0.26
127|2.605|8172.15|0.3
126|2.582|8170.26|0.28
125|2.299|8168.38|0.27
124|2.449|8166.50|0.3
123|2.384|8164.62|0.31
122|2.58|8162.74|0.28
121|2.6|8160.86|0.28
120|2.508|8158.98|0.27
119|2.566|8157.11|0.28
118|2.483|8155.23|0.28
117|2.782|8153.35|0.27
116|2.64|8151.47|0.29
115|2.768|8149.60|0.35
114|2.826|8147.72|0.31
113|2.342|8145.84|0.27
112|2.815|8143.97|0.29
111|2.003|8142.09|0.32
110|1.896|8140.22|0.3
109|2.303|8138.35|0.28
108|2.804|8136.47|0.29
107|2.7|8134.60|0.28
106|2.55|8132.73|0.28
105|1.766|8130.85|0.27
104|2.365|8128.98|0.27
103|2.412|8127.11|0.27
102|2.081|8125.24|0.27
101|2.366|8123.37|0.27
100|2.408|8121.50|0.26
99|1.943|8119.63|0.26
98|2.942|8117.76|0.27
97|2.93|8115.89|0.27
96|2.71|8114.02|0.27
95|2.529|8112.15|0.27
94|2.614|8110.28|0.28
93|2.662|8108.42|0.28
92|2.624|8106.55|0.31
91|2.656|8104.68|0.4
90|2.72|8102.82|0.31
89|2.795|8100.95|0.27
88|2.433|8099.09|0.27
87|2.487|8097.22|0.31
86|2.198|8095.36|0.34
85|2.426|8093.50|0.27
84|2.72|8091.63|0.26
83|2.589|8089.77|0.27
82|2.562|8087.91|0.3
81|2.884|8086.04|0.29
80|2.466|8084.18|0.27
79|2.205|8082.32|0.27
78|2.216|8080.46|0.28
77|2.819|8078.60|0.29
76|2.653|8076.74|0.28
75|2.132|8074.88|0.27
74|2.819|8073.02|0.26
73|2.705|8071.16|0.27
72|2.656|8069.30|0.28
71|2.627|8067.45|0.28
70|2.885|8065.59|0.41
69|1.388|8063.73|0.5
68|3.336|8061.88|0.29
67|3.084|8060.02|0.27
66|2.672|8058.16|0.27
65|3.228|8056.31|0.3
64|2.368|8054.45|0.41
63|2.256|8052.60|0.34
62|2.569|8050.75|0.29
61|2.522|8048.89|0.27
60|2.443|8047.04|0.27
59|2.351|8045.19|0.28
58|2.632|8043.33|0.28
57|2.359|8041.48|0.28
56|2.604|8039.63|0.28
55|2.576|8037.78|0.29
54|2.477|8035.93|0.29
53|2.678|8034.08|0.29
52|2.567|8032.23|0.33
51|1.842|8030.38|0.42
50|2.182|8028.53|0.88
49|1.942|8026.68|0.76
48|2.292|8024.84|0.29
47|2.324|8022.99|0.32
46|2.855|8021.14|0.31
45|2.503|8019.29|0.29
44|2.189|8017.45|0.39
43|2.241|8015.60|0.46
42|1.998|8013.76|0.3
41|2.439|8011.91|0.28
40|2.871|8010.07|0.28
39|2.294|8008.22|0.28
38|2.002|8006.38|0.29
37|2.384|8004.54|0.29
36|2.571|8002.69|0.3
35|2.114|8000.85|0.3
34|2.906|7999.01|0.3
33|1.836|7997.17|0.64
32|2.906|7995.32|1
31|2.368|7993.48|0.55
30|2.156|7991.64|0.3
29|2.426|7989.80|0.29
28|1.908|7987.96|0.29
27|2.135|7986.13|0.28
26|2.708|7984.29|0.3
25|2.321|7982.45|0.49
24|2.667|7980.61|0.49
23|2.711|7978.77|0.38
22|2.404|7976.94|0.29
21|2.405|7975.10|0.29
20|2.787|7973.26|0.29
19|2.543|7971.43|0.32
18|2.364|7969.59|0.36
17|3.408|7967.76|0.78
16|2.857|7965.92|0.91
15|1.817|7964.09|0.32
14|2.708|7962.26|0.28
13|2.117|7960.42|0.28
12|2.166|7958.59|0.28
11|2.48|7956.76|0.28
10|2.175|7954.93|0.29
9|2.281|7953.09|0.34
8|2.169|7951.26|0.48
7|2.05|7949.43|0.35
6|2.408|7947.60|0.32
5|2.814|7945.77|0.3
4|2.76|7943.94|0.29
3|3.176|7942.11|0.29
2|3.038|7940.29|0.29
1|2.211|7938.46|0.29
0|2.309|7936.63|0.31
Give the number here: 2.38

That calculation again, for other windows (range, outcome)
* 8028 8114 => 2.55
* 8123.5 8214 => 2.56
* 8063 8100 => 2.5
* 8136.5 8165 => 2.51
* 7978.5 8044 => 2.38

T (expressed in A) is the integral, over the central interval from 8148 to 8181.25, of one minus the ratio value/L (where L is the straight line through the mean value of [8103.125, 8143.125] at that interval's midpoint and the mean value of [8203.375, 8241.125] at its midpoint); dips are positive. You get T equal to -1.5 A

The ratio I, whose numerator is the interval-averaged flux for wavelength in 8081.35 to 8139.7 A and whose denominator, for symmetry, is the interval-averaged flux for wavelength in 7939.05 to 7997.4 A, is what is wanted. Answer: 1.01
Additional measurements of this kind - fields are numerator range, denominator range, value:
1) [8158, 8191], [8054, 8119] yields 0.98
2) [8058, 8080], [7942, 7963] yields 1.09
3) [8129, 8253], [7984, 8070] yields 1.05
